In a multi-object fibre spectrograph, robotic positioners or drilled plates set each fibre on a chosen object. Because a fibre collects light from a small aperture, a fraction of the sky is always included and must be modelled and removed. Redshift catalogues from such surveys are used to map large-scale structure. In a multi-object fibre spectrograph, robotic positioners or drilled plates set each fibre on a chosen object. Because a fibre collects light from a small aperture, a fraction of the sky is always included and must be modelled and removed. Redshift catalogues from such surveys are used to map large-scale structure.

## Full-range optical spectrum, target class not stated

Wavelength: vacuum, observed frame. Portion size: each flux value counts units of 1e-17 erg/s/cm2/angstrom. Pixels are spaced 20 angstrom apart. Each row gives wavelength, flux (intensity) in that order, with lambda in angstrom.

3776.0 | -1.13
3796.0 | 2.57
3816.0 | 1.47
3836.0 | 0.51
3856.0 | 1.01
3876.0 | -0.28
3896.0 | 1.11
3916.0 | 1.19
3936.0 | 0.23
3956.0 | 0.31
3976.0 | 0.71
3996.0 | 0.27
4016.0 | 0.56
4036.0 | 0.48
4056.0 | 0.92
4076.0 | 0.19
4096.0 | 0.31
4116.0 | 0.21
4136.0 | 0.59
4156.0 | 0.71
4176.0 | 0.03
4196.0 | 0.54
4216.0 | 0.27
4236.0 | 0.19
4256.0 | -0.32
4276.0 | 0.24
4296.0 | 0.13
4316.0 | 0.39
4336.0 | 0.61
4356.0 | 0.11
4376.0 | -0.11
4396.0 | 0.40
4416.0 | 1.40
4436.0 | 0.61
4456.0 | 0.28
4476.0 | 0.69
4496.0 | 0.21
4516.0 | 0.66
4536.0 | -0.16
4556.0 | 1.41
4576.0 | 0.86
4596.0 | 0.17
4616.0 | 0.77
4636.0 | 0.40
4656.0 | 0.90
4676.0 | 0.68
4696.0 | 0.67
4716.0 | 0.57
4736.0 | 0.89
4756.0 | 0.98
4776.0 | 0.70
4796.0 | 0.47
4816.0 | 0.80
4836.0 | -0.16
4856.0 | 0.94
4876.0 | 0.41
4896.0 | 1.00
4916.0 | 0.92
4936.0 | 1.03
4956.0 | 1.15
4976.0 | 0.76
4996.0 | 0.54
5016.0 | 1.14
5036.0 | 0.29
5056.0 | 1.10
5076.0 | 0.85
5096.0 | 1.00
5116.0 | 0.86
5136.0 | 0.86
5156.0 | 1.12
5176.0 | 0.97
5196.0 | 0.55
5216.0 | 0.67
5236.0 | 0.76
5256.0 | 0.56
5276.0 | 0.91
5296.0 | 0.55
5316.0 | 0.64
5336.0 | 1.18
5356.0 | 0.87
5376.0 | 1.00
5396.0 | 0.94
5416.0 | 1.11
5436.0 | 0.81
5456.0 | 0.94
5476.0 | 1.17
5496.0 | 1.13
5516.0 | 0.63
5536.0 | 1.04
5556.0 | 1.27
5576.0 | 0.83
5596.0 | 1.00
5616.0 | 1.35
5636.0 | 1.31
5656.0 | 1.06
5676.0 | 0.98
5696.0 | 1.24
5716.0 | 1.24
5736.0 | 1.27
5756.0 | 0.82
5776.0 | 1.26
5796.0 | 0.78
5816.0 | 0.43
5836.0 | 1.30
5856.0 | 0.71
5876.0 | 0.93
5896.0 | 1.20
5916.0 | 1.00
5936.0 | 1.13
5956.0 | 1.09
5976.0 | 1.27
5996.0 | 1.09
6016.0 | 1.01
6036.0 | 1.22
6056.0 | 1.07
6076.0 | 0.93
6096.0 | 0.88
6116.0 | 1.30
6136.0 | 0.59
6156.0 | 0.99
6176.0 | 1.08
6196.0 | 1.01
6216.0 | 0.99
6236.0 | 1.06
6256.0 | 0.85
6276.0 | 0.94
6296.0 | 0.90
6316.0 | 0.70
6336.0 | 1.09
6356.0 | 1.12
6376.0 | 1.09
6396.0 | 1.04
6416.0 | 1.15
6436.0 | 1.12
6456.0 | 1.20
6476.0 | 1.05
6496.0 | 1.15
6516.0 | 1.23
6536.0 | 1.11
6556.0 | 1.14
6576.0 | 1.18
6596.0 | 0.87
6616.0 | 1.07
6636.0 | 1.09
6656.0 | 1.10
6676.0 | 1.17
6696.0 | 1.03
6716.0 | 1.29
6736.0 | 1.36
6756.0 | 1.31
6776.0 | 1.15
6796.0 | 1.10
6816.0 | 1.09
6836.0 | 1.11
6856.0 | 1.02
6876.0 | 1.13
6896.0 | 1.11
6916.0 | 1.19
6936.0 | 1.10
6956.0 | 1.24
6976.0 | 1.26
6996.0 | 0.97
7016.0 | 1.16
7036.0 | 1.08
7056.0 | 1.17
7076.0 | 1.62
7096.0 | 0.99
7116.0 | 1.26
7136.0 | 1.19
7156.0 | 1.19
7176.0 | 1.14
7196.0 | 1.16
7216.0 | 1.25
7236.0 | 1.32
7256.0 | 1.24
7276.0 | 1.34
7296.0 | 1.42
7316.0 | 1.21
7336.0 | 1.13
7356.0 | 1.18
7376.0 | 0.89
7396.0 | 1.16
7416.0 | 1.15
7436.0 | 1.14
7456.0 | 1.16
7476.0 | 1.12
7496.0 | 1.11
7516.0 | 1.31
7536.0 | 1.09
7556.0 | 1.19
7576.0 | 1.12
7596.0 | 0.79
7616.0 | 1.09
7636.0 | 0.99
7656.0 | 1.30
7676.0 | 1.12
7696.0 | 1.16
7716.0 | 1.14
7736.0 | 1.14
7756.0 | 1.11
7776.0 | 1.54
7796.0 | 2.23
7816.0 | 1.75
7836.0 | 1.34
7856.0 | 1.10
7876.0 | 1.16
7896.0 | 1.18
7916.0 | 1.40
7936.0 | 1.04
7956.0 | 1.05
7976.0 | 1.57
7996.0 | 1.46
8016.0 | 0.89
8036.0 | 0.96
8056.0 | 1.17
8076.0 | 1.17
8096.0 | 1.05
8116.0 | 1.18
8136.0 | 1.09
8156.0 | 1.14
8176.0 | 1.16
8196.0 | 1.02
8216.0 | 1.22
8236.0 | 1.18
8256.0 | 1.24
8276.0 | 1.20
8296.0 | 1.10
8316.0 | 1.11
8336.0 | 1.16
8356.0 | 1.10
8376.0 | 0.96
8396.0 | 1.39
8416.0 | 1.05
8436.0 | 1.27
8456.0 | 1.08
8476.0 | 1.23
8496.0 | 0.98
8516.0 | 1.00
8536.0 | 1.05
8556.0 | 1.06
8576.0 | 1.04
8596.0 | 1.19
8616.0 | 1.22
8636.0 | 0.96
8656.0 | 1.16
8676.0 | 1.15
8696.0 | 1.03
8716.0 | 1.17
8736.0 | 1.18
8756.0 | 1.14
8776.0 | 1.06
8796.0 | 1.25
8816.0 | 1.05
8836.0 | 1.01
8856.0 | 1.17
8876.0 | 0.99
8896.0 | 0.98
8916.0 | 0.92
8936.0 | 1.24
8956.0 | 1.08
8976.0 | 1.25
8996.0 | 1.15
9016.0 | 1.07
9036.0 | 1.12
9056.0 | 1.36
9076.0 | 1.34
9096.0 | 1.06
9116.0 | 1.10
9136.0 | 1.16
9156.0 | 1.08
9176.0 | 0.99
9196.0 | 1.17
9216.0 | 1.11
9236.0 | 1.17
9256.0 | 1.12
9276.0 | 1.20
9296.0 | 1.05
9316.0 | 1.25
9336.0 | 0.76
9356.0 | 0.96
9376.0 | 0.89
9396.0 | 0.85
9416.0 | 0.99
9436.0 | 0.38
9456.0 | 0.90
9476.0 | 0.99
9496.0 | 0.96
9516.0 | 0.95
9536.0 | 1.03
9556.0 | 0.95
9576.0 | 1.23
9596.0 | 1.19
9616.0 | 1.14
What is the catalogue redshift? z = 0.186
